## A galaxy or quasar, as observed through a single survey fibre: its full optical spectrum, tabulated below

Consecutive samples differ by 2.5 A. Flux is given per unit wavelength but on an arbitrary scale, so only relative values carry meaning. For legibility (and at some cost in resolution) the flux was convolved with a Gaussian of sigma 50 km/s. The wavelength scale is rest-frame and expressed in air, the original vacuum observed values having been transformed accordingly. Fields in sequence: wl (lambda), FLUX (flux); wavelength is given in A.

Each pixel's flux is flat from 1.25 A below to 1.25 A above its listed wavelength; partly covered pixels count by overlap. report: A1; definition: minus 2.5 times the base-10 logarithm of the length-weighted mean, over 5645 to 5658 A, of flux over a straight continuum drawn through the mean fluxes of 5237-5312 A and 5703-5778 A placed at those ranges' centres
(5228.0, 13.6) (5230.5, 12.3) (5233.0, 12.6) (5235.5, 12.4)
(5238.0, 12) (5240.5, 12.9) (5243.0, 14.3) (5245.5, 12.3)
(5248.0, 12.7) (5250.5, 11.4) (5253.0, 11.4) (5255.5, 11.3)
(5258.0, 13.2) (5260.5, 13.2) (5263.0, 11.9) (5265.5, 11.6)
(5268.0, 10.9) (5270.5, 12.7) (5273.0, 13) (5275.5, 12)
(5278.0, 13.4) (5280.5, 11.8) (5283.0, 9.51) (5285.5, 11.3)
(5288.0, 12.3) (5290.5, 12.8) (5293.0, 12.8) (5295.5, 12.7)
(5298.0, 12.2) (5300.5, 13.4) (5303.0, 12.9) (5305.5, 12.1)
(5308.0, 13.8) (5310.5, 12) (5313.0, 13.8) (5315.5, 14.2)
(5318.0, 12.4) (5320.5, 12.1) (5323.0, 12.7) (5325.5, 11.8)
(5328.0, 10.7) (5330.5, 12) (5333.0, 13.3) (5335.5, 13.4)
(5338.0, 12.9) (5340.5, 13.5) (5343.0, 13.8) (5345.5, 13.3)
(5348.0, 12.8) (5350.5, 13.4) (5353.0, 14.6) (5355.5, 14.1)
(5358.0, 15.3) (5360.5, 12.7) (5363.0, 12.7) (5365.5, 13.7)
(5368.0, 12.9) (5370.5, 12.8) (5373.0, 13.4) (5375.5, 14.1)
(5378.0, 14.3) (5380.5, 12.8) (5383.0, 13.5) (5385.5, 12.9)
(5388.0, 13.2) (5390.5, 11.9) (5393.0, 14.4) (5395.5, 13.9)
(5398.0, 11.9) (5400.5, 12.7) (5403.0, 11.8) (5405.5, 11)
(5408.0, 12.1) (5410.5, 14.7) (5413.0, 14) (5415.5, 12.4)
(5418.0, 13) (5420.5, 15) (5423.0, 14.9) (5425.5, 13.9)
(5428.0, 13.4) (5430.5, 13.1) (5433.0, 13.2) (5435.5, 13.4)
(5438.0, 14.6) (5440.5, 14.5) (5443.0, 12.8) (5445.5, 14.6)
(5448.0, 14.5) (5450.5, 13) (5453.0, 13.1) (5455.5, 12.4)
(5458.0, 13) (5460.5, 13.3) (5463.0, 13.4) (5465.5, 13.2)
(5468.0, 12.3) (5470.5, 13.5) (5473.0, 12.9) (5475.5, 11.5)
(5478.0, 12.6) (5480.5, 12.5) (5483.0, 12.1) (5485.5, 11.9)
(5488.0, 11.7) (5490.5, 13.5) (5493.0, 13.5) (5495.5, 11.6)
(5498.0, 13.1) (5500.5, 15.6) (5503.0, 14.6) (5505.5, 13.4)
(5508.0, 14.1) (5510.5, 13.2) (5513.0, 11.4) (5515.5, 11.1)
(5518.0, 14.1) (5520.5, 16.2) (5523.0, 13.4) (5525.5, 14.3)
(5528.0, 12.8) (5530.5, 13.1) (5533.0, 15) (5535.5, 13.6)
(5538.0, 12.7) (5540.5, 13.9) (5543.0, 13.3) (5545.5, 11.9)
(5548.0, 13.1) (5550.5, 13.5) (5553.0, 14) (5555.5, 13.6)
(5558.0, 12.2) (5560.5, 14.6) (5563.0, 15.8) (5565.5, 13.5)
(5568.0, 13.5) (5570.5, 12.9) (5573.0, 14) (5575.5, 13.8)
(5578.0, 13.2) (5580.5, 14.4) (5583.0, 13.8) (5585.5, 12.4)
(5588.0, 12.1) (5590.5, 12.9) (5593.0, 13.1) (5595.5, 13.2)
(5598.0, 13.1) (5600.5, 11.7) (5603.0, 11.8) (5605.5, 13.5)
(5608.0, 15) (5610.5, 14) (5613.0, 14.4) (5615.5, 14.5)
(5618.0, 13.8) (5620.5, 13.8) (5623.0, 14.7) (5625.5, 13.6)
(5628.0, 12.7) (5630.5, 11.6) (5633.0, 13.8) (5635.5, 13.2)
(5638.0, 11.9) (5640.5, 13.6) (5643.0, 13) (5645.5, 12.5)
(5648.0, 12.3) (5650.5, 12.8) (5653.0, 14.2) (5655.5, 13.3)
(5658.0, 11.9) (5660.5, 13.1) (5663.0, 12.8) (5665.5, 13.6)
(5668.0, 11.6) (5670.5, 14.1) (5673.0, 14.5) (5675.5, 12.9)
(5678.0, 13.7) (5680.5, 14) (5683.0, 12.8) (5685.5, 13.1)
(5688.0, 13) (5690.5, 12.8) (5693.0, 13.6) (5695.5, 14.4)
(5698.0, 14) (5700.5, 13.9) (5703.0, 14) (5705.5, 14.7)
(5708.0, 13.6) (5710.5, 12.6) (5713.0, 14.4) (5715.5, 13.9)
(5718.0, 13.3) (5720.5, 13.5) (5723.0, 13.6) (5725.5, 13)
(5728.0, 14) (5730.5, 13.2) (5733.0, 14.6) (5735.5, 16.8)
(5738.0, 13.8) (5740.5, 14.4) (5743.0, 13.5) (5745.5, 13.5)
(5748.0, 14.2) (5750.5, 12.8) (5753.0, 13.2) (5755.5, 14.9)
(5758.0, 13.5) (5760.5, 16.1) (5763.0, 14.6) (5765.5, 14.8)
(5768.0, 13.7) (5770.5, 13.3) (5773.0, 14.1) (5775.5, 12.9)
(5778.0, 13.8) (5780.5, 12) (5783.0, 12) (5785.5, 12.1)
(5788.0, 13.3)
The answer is 0.057 mag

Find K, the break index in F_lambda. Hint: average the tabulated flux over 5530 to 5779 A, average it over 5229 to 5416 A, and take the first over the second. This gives 1.06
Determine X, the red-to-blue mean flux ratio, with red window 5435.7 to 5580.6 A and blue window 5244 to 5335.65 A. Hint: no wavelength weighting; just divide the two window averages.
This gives 1.08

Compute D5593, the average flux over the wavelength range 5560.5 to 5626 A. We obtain 13.6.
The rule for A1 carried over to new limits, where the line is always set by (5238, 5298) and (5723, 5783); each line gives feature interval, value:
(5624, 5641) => 0.047 mag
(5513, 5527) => -0.040 mag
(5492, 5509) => -0.054 mag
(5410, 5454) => -0.080 mag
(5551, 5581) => -0.041 mag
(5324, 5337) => 0.016 mag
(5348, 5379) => -0.089 mag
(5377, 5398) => -0.052 mag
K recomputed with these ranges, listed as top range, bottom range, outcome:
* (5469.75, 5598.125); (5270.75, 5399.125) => 1.03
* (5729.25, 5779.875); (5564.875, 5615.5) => 1.05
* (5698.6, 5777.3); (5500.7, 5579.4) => 1.03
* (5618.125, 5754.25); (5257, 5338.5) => 1.08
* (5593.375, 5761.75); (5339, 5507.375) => 1.02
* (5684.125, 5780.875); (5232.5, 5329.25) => 1.12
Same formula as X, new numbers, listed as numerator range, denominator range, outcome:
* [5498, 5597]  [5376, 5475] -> 1.02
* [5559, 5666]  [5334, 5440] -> 1.00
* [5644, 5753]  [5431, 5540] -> 1.02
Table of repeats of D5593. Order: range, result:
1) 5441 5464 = 13.4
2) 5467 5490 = 12.4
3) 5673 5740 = 13.8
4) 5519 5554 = 13.6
